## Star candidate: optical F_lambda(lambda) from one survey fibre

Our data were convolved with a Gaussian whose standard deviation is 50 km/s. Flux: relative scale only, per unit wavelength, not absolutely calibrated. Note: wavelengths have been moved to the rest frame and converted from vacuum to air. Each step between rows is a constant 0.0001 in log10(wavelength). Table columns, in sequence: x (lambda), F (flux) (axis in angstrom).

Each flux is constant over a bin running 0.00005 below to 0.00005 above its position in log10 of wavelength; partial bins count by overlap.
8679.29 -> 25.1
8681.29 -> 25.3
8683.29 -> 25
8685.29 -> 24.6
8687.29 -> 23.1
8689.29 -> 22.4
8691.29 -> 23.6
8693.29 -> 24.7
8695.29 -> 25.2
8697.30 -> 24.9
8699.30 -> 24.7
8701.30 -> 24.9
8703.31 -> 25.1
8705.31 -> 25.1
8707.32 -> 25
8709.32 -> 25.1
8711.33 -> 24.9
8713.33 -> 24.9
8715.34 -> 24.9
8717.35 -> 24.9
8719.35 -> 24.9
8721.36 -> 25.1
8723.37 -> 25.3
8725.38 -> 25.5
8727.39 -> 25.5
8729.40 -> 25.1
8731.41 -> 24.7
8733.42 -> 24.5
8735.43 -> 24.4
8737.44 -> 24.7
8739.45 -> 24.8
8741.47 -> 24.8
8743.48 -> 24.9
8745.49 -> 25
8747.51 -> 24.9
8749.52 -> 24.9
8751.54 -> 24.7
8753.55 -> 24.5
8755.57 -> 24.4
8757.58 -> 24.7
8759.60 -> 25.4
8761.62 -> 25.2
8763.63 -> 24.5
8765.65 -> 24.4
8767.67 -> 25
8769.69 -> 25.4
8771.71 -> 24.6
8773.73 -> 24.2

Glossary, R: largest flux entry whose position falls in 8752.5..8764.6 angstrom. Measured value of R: 25.4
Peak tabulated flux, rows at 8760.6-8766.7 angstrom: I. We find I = 25.2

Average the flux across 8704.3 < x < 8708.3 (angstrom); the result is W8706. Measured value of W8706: 25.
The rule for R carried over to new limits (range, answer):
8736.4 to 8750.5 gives 25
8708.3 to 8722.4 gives 25.1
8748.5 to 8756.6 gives 24.9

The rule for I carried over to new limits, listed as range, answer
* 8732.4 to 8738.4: 24.7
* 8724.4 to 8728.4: 25.5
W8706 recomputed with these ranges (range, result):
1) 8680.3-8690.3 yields 24.1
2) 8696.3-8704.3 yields 24.9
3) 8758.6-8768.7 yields 24.9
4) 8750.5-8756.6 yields 24.5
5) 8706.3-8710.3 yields 25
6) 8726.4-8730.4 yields 25.3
